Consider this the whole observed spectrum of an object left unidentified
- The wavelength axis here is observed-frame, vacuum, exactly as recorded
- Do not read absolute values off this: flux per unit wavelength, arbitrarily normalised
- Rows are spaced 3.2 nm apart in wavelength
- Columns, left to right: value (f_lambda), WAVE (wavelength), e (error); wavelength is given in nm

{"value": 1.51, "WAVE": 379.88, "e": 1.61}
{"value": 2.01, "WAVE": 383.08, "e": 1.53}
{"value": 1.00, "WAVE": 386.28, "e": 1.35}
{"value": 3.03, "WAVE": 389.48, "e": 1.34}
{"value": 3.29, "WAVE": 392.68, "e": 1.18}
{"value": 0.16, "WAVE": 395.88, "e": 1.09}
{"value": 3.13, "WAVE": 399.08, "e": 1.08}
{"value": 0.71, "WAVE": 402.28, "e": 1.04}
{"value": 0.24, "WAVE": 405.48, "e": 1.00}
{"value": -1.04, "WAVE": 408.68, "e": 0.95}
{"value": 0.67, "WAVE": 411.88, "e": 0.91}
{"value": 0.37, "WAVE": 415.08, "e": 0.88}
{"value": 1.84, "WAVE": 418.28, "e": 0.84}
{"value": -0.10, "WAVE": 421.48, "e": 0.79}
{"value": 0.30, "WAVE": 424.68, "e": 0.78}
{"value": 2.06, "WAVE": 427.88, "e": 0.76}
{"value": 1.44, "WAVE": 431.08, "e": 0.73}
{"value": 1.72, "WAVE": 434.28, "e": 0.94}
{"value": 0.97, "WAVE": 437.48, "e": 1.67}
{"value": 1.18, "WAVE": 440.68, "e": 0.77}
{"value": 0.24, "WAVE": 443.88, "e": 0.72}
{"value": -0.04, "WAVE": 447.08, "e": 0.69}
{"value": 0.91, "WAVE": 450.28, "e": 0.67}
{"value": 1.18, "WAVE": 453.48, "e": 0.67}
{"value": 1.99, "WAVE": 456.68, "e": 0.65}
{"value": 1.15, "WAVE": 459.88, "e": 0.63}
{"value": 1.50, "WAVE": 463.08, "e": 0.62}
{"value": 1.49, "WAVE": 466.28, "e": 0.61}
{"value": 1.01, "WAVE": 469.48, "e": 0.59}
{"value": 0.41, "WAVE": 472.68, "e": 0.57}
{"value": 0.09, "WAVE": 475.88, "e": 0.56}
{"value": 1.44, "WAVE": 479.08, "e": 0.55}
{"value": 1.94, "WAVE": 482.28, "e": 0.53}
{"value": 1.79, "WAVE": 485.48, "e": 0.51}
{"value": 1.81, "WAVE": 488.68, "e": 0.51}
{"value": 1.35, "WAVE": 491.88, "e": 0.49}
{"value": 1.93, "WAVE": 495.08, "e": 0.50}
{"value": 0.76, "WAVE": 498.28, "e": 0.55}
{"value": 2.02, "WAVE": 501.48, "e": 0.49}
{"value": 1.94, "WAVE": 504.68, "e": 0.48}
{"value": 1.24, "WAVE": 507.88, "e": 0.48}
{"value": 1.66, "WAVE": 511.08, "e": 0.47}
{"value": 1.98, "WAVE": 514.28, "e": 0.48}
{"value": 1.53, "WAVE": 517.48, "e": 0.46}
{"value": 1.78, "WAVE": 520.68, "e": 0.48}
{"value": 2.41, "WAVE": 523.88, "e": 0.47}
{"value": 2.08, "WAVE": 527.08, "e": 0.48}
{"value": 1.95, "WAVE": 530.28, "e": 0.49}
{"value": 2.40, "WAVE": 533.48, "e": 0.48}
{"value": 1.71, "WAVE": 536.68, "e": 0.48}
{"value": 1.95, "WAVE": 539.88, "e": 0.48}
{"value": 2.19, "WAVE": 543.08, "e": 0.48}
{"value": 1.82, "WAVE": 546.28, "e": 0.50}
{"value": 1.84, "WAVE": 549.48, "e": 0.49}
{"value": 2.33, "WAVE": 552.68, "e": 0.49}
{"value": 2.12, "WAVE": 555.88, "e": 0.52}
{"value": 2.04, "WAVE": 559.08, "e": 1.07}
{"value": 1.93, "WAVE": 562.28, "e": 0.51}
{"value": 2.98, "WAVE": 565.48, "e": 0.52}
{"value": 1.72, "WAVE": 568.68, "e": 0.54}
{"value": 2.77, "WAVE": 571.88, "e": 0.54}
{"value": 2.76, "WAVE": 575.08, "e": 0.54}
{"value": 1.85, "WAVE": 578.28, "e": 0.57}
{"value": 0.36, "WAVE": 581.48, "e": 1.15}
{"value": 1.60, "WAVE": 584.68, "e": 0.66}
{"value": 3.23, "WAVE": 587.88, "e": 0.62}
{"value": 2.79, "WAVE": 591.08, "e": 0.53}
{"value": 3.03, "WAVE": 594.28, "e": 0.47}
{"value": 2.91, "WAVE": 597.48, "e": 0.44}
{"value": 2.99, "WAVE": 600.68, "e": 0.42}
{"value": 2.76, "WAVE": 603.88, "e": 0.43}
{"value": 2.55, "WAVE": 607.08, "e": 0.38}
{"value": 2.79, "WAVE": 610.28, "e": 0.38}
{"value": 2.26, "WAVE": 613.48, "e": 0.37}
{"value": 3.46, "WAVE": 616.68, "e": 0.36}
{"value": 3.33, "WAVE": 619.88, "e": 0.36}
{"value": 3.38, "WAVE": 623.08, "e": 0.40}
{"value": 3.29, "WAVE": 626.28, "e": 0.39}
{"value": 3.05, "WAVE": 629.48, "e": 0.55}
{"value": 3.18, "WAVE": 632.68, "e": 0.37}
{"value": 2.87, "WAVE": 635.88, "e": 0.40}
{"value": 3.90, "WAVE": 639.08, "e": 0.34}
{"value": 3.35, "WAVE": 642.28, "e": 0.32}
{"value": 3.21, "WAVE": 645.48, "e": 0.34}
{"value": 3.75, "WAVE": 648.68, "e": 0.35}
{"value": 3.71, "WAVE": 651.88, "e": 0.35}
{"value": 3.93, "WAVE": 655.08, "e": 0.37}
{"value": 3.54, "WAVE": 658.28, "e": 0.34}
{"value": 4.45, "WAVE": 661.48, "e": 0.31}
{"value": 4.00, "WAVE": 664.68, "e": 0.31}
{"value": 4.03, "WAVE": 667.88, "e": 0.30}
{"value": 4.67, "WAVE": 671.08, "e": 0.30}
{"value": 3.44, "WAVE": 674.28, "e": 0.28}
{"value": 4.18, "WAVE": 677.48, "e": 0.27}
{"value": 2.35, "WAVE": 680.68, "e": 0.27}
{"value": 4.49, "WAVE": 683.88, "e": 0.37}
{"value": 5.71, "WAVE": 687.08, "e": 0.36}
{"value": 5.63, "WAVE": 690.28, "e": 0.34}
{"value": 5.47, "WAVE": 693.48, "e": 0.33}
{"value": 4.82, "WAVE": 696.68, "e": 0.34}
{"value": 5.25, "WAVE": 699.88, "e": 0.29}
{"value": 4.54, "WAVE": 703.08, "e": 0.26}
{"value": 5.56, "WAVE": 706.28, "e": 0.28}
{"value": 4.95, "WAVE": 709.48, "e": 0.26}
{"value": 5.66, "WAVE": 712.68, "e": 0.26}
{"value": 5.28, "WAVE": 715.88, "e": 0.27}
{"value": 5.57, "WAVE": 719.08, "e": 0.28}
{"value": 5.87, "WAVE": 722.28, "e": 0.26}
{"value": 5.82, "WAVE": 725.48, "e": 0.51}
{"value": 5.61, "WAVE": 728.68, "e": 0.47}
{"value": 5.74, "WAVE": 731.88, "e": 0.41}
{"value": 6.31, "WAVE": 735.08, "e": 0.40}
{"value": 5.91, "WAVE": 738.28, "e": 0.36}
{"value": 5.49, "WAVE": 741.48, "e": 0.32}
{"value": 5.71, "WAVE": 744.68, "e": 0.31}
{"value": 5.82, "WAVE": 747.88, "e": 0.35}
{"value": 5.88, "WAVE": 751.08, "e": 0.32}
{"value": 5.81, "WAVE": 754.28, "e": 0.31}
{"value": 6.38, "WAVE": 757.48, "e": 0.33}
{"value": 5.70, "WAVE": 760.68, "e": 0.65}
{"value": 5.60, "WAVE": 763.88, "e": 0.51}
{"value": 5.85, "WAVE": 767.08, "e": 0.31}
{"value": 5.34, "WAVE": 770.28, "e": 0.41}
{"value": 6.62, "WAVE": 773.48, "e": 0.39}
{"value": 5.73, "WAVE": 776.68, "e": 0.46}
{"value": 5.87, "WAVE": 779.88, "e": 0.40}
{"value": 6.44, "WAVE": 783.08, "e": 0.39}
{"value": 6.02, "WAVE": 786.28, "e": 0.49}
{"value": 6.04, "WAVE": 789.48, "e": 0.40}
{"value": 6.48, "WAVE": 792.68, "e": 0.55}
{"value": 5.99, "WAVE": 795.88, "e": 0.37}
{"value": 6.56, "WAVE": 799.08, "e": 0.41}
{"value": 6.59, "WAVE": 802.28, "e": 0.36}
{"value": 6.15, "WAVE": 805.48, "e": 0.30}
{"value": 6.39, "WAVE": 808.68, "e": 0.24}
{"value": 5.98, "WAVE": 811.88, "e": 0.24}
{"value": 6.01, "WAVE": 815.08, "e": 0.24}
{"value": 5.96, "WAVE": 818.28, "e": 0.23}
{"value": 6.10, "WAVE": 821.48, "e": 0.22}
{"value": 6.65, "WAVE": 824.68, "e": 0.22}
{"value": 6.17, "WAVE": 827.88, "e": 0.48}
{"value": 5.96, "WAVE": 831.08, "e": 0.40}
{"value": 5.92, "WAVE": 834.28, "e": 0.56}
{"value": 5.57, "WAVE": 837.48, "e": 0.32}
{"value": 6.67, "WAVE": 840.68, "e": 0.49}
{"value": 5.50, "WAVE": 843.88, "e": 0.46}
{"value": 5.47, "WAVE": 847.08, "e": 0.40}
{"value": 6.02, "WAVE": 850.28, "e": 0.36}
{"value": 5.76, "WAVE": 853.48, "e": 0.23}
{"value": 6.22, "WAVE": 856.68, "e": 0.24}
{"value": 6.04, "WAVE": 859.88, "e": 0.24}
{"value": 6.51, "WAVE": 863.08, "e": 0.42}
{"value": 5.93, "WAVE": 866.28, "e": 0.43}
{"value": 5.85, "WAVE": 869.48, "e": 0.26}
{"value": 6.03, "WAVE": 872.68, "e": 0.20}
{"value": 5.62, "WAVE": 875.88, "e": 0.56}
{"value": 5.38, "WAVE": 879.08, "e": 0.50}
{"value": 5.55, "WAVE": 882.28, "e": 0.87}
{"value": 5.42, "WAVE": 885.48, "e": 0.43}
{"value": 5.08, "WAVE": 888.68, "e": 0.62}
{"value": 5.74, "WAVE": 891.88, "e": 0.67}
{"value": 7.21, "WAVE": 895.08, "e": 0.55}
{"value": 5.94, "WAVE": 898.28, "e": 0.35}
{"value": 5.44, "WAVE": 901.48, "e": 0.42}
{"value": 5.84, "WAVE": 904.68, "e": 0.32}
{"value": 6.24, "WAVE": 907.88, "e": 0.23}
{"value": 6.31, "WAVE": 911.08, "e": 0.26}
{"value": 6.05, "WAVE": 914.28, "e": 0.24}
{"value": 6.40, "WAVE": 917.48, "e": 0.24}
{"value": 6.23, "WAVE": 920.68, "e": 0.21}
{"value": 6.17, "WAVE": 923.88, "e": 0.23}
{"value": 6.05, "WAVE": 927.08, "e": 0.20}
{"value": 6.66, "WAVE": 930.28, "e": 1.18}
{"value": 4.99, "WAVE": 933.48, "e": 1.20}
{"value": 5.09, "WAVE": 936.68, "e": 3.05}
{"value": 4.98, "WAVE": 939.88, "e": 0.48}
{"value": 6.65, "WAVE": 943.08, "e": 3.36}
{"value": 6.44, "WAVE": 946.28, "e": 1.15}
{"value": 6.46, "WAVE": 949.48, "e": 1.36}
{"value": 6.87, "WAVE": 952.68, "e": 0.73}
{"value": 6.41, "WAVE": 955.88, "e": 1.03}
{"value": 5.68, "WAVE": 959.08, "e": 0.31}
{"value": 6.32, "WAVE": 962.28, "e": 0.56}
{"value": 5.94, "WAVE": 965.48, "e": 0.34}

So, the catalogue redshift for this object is 0.713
